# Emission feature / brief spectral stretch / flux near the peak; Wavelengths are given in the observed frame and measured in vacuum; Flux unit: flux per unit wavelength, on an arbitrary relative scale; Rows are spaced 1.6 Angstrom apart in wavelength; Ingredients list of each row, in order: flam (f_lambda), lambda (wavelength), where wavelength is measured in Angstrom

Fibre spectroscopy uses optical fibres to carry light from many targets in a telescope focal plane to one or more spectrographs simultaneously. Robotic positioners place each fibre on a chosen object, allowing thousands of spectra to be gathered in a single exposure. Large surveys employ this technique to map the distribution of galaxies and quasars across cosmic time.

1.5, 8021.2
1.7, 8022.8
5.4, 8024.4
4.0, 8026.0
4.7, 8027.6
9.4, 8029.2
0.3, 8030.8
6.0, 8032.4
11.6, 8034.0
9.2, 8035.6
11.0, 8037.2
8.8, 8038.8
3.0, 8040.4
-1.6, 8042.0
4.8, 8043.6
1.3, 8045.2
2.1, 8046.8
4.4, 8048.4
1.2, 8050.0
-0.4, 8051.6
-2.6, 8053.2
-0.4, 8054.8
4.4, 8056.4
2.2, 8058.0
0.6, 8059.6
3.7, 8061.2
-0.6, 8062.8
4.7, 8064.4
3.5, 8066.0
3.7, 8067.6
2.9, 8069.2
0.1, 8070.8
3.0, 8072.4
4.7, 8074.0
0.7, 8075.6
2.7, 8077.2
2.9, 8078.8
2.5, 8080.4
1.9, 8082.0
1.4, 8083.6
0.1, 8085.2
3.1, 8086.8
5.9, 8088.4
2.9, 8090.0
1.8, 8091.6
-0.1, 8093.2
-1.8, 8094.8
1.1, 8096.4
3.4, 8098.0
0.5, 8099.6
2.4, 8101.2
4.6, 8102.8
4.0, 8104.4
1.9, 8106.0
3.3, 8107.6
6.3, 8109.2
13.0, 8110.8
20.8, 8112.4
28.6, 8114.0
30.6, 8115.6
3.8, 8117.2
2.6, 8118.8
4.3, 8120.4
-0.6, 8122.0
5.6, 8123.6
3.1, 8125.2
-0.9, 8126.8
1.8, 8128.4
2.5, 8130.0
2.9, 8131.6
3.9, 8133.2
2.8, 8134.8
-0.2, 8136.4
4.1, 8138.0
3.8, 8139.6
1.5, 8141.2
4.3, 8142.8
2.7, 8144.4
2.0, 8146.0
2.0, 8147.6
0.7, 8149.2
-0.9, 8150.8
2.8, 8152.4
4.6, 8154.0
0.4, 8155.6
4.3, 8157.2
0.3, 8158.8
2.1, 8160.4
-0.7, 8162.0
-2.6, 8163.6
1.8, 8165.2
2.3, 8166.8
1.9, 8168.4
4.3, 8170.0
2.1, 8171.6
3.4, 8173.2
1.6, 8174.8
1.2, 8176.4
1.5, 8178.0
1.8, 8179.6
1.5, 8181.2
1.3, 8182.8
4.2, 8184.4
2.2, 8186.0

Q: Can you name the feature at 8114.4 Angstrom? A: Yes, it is [O III] 5007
